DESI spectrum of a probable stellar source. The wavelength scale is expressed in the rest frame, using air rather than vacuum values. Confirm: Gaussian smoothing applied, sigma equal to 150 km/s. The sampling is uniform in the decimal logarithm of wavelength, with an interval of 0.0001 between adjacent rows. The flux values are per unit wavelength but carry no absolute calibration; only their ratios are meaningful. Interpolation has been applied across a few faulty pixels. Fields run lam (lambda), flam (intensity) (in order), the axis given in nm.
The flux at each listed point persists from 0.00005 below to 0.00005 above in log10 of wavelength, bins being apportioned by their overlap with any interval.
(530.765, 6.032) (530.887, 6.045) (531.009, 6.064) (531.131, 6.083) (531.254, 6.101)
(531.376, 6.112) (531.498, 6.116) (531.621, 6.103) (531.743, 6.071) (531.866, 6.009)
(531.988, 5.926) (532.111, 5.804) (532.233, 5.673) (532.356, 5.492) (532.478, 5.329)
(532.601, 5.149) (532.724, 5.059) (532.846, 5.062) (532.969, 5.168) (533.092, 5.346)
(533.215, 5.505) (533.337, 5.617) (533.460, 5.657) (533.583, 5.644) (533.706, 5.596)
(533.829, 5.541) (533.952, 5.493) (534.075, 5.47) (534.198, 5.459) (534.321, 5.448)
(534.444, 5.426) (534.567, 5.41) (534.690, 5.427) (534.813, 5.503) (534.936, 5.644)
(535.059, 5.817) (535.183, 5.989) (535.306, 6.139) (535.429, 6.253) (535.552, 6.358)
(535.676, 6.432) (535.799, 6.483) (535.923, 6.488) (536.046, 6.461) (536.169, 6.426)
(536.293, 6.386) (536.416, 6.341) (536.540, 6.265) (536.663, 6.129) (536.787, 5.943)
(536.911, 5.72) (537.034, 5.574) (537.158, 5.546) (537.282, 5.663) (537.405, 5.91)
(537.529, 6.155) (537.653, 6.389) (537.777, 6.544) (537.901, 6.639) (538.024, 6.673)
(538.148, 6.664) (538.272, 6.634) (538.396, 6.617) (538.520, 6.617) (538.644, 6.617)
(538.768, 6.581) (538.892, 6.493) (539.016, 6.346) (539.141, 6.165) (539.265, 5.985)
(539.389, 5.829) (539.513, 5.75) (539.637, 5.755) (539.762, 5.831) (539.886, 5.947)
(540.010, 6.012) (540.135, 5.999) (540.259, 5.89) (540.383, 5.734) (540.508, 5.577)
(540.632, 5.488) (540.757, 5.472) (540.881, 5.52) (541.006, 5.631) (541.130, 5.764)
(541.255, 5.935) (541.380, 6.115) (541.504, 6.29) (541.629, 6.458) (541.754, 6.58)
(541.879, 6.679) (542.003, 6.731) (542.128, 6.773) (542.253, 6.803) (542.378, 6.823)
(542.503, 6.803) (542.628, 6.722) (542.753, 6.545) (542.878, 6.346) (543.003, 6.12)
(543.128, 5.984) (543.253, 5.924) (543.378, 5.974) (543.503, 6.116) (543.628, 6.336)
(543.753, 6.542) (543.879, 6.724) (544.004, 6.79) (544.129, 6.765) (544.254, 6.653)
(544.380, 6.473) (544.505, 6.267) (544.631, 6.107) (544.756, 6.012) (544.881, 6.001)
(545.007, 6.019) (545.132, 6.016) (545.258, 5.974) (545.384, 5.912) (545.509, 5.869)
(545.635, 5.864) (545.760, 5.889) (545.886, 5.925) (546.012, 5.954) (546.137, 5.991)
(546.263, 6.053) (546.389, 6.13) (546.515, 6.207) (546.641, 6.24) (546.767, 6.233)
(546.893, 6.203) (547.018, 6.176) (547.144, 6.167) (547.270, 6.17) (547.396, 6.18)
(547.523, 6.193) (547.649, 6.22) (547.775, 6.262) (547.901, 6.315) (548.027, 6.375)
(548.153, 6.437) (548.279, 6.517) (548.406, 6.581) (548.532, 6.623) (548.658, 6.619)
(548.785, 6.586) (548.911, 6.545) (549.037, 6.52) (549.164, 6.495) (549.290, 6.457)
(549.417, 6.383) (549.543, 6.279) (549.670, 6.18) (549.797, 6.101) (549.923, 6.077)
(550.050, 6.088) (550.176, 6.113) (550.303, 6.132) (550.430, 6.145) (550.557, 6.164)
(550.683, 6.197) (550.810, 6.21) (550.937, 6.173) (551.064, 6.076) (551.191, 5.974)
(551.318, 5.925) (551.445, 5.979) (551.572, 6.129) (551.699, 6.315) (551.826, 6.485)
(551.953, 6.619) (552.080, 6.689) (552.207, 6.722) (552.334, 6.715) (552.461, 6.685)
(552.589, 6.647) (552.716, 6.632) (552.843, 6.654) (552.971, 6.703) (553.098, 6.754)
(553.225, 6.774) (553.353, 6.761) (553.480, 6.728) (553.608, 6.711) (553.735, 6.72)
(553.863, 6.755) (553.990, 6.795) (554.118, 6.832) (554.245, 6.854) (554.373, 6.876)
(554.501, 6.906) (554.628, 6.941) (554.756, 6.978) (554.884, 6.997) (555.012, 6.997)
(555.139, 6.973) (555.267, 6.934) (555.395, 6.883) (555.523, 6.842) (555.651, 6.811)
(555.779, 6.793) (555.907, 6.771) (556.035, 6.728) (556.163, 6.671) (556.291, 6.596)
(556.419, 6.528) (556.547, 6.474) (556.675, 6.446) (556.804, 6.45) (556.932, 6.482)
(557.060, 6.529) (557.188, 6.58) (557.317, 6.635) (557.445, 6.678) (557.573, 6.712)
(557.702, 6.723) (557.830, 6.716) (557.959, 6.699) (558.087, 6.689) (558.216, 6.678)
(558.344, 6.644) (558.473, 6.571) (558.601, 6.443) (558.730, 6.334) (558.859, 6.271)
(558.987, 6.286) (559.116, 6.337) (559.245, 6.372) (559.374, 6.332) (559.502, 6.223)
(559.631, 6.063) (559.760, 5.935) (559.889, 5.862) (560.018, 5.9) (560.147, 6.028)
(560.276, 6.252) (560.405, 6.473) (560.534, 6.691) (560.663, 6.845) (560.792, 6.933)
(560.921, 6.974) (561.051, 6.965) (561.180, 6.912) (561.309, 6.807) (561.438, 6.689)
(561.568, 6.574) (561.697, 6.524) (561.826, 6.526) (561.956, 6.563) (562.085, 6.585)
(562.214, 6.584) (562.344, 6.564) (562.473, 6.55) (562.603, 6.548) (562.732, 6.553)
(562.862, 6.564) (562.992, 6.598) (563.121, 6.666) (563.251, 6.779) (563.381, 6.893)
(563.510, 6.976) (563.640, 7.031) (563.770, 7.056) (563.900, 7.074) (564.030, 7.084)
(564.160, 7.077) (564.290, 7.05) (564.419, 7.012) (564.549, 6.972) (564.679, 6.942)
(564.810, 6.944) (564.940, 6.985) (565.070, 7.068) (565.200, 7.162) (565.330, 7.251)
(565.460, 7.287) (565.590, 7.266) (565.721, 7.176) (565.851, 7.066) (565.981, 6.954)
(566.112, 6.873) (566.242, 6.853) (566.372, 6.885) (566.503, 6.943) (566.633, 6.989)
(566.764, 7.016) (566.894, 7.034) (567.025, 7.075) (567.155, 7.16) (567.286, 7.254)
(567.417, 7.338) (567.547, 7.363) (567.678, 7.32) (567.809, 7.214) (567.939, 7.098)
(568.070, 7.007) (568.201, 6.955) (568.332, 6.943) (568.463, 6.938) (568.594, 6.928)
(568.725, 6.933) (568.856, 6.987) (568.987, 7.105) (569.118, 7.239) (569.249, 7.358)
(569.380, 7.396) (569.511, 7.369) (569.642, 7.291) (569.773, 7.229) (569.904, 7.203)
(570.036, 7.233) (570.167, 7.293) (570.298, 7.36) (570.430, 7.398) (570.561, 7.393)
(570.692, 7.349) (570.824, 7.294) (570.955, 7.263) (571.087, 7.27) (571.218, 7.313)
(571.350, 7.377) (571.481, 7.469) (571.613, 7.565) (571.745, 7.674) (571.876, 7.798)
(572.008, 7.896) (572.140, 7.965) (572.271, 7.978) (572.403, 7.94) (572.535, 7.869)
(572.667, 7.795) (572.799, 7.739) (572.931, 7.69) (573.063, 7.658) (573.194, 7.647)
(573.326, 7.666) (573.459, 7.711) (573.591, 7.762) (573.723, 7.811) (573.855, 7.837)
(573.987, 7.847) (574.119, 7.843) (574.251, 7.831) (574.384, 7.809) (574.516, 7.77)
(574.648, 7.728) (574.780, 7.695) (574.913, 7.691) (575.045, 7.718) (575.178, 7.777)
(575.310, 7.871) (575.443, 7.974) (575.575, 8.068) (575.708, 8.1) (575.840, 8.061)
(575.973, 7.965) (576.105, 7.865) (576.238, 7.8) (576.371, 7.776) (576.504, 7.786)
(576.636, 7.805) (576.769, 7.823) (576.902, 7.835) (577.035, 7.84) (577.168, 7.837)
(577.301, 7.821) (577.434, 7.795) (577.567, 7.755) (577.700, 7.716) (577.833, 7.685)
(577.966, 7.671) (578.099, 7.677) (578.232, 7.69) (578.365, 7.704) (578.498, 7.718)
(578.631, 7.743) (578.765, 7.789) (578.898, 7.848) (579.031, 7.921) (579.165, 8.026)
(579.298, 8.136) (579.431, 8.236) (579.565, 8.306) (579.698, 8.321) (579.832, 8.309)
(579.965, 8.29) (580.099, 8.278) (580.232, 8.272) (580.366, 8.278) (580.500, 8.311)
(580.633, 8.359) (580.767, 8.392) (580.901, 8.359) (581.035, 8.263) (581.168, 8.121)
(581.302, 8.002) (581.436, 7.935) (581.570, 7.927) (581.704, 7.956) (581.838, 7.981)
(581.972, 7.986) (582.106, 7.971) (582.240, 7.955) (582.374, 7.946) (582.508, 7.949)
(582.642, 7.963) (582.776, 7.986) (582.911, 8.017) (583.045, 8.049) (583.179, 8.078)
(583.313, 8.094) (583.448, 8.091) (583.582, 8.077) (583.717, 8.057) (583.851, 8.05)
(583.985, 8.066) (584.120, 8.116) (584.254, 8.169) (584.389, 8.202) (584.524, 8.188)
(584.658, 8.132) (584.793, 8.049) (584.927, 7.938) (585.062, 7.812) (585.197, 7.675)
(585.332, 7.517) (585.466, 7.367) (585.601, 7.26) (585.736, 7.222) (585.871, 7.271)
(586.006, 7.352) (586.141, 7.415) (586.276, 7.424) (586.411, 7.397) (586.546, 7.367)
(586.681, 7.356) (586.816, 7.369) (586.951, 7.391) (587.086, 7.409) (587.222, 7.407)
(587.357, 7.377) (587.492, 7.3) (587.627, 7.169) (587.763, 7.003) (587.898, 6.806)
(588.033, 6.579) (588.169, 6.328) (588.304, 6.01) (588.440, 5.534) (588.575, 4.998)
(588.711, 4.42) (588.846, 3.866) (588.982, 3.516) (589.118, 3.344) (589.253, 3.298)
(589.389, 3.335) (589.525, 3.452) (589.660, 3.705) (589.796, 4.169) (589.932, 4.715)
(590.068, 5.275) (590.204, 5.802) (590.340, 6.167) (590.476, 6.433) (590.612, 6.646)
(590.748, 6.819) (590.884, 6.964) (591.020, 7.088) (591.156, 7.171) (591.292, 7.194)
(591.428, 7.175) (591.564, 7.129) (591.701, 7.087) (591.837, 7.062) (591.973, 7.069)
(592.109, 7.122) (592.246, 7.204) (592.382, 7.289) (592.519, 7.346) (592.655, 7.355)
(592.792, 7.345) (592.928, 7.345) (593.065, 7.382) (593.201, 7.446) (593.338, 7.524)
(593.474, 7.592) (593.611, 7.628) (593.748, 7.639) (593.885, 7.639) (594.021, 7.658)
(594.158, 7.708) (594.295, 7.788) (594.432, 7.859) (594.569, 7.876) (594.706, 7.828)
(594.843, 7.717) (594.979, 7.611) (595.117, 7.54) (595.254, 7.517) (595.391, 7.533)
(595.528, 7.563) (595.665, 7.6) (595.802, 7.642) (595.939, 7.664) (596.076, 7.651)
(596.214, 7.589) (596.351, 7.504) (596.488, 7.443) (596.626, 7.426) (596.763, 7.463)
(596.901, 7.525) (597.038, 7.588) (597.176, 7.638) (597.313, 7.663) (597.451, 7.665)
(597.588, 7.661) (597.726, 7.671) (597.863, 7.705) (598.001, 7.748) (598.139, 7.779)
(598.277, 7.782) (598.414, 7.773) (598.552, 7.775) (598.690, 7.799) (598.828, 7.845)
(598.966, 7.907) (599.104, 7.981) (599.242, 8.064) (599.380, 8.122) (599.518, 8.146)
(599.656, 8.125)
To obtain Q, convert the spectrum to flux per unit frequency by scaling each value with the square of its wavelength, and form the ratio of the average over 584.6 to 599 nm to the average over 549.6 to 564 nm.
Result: 1.20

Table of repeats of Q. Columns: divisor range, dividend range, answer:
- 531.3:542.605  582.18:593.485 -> 1.38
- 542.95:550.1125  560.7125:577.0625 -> 1.27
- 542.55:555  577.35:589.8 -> 1.30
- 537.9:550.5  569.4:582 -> 1.40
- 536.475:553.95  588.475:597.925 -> 1.29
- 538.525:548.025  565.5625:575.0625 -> 1.32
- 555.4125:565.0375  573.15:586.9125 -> 1.27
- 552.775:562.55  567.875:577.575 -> 1.21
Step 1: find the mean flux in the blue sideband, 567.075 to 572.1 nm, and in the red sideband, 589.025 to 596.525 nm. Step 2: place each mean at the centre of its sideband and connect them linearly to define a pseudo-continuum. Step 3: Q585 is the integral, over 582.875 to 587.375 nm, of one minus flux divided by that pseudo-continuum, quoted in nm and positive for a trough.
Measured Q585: -0.48 nm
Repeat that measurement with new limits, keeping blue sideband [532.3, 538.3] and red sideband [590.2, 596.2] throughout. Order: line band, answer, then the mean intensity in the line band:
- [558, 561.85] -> 0.01 nm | 6.47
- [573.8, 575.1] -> -0.17 nm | 7.78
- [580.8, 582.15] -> -0.19 nm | 8.06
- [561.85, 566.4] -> -0.20 nm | 6.9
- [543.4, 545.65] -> -0.06 nm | 6.25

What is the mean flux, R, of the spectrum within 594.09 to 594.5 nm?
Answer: 7.78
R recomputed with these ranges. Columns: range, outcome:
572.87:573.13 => 7.7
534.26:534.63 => 5.43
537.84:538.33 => 6.66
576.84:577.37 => 7.83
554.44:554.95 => 6.96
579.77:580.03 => 8.32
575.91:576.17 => 7.93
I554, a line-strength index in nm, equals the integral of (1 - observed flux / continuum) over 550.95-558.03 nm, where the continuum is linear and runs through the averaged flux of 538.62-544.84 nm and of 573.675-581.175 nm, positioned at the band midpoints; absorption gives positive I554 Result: 0.19 nm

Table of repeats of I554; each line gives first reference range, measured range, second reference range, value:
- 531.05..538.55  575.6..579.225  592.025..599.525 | -0.36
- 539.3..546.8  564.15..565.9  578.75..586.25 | 0.02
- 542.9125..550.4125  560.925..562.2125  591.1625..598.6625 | -0.01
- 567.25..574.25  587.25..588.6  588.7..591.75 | -0.22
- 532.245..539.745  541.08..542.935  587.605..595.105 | -0.16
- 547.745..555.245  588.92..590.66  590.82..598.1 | 0.66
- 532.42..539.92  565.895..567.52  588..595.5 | -0.21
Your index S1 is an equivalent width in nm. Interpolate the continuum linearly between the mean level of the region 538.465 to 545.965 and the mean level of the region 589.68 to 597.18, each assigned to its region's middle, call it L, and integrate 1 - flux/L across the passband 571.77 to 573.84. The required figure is -0.309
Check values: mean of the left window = 6.18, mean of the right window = 7.19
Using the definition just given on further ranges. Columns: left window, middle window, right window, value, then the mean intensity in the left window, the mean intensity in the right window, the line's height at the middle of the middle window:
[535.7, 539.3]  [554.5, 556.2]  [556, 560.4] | -0.12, 6.3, 6.44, 6.42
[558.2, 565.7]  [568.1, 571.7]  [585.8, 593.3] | -0.35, 6.68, 6.39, 6.59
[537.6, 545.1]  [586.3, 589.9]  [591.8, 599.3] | 0.79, 6.26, 7.6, 7.41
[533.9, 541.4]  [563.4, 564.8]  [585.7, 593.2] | -0.18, 6.02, 6.38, 6.2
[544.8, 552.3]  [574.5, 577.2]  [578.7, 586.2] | -0.07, 6.22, 7.99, 7.65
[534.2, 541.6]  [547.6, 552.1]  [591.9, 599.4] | 0.05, 6.05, 7.61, 6.37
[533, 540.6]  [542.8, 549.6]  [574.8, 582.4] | 0.19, 5.99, 7.96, 6.44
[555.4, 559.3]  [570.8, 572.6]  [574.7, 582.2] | -0.02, 6.59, 7.96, 7.52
